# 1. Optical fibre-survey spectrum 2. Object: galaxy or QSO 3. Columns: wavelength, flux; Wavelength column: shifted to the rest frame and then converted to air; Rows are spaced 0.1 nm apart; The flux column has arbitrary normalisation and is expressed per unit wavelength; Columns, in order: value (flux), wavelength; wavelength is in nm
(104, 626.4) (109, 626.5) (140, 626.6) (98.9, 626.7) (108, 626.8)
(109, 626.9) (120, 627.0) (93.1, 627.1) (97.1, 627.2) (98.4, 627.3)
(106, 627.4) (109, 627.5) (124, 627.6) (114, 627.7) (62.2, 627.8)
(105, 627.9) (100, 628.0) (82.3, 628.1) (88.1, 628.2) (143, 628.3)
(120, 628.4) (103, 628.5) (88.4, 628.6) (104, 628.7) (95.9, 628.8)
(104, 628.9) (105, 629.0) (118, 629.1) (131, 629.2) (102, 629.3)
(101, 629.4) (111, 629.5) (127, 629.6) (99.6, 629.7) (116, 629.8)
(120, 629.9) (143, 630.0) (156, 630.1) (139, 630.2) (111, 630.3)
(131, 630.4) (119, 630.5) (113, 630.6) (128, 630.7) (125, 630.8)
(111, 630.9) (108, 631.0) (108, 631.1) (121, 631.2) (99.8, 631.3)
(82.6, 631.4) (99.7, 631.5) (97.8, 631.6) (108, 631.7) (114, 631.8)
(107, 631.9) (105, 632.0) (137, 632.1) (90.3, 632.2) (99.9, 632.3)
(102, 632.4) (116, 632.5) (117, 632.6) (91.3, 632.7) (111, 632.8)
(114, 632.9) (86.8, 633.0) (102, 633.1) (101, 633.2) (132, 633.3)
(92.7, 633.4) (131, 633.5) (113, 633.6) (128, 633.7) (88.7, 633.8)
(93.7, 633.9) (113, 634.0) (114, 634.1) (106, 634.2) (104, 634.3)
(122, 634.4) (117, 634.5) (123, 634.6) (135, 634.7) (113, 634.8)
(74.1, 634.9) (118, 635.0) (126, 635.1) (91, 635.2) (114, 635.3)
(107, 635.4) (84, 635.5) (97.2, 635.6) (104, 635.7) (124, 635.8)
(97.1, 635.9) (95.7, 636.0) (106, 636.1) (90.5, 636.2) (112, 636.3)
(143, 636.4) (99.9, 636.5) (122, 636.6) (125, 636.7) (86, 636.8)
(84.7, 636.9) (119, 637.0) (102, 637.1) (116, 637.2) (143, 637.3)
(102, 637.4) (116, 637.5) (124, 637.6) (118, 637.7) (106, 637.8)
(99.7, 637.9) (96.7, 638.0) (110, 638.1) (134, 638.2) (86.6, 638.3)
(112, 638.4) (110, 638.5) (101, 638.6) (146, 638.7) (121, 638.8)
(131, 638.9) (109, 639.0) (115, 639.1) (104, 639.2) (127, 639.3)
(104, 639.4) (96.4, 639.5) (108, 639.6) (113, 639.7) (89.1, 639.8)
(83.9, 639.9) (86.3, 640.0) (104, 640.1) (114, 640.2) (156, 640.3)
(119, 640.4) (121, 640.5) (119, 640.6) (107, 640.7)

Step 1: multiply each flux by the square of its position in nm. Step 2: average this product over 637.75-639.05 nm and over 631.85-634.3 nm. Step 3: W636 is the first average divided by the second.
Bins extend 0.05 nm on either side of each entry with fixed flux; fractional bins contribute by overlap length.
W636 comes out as 1.06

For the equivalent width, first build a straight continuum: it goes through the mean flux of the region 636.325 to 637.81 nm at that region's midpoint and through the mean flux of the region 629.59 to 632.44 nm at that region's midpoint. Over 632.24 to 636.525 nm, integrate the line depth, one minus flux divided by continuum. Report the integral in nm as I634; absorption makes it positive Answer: 0.22 nm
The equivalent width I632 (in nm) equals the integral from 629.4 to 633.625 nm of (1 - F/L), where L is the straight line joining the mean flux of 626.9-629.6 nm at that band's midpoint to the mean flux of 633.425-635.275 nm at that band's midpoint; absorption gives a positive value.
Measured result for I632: -0.160 nm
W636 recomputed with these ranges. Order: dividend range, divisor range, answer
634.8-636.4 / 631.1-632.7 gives 0.99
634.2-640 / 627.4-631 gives 1.00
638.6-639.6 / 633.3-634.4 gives 1.07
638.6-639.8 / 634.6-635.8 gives 1.08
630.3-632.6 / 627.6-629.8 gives 1.05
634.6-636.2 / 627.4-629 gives 1.05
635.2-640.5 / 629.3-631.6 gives 0.97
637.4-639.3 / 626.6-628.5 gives 1.11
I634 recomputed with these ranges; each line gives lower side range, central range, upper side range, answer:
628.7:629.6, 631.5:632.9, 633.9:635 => 0.04 nm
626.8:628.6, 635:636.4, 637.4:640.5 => 0.05 nm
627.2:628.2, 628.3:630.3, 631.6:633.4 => -0.26 nm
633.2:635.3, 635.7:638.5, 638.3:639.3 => 0.10 nm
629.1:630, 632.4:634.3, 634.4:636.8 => 0.06 nm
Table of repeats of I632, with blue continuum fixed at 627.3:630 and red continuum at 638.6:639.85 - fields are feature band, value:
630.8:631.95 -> 0.03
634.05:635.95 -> 0.03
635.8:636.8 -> 0.02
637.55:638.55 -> 0.02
